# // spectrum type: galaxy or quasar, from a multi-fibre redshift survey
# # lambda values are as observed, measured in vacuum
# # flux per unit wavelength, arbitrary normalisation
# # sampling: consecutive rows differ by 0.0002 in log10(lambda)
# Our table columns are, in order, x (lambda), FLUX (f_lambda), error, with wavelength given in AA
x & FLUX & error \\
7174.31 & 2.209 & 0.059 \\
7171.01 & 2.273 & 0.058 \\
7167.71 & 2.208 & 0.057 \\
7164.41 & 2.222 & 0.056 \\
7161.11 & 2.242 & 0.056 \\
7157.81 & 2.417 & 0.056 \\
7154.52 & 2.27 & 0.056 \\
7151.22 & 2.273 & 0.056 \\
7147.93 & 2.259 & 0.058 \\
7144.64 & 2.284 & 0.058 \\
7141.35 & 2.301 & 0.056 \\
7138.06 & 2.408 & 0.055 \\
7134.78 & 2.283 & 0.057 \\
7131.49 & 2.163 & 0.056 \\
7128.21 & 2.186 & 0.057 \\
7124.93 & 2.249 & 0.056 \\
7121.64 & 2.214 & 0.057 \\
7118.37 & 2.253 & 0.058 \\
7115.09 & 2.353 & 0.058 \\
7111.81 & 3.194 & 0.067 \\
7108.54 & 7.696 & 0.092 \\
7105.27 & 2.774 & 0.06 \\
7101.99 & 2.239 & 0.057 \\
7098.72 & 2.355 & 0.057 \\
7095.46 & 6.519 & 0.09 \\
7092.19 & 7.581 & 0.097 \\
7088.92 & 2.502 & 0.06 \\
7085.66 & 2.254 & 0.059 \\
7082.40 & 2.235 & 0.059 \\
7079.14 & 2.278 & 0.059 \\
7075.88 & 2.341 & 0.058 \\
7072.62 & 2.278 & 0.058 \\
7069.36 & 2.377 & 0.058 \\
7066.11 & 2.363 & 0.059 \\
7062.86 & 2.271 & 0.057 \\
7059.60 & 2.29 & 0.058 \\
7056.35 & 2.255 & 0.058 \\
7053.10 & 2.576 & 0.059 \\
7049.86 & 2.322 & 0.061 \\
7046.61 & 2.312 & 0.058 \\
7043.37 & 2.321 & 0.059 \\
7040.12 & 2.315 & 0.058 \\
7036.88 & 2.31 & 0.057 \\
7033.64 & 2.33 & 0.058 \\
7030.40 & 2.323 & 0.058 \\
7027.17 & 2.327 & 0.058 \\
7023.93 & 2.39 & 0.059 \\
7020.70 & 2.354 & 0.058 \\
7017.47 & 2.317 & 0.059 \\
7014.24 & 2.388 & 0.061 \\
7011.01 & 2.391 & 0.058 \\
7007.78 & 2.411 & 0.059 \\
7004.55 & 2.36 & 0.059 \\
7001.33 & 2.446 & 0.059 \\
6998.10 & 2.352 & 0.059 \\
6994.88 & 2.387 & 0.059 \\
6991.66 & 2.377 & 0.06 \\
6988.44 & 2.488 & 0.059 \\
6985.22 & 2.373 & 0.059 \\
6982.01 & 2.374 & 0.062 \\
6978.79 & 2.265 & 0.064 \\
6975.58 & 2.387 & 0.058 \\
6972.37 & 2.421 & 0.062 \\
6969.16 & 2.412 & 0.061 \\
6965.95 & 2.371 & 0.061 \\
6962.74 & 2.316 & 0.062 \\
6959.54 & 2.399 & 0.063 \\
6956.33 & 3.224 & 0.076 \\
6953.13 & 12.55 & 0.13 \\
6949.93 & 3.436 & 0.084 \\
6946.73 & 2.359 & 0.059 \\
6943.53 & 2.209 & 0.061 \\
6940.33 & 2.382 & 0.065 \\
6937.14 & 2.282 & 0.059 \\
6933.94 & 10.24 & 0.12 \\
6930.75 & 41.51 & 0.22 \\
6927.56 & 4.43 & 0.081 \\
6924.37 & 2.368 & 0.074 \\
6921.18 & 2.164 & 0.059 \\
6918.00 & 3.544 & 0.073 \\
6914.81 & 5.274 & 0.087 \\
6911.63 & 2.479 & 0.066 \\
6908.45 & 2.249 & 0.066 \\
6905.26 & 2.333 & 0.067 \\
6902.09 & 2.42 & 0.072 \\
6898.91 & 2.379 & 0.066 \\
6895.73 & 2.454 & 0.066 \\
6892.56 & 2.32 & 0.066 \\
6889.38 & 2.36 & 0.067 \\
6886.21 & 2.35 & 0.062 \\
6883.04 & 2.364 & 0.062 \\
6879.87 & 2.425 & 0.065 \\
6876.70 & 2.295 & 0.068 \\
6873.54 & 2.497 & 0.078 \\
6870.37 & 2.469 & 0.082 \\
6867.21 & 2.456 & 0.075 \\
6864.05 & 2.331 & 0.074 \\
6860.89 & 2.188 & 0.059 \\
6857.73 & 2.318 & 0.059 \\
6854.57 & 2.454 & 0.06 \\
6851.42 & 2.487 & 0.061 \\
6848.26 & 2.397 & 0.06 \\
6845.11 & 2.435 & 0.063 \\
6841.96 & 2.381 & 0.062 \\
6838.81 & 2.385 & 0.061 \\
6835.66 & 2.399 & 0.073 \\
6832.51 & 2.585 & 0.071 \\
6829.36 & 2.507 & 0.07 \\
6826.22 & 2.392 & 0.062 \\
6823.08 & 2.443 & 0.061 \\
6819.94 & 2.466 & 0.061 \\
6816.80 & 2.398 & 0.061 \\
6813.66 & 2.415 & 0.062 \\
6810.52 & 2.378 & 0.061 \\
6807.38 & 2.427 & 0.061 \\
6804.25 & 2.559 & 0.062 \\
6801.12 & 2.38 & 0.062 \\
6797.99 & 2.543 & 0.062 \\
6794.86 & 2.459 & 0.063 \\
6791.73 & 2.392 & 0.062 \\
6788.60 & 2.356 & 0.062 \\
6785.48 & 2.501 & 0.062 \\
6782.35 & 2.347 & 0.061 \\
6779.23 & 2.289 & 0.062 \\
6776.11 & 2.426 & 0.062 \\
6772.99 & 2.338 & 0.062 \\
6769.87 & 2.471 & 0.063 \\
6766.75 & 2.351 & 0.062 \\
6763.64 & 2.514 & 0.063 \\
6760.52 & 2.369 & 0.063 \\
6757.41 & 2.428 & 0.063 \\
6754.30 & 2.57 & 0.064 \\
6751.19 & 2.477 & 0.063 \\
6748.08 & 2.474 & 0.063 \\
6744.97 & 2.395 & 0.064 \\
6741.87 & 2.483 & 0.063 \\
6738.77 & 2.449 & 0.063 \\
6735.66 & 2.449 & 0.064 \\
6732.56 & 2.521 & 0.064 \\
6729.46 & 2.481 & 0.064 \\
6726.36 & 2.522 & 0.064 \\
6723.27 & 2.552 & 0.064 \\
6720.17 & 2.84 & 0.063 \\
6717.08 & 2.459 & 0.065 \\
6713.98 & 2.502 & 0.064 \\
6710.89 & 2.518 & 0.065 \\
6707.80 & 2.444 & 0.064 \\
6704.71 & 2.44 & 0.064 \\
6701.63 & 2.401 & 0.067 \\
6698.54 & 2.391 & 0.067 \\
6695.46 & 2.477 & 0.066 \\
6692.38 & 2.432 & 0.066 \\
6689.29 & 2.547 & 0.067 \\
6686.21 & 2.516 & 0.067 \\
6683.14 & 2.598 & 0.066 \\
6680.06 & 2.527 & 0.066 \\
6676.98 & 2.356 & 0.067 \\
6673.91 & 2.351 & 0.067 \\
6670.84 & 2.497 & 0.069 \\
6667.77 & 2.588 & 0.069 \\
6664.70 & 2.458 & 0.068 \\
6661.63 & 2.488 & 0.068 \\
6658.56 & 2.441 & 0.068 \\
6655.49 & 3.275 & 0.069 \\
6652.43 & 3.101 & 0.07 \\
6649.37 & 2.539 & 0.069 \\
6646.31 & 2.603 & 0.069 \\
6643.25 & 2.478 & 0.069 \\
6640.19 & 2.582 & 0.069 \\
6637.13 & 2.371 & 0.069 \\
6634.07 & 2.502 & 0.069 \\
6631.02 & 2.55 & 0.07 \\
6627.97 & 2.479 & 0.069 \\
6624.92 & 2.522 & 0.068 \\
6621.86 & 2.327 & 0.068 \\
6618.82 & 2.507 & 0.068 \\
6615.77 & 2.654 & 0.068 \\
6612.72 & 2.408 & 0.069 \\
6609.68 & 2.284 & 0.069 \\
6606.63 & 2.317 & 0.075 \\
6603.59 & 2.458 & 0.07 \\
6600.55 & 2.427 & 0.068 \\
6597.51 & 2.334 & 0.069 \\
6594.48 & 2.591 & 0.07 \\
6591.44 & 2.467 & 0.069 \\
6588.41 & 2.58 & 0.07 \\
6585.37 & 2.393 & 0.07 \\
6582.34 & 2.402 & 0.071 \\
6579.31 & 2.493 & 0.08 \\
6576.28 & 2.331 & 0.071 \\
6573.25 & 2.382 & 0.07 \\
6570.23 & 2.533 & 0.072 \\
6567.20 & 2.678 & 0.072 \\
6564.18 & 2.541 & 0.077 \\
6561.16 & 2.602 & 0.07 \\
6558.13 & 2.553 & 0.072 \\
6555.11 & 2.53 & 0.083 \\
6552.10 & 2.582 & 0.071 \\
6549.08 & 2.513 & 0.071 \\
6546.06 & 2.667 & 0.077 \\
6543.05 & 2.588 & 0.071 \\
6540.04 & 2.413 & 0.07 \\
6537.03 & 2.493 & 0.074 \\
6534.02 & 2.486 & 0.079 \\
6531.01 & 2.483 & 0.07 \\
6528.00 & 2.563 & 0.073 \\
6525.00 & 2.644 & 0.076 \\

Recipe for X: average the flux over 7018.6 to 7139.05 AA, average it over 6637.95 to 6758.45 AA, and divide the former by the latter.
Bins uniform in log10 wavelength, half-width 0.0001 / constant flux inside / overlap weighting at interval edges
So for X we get 1.09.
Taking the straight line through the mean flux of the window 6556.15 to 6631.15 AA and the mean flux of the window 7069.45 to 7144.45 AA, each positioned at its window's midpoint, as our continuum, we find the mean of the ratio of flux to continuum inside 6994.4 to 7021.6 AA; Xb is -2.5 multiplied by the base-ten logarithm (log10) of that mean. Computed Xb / 0.21 mag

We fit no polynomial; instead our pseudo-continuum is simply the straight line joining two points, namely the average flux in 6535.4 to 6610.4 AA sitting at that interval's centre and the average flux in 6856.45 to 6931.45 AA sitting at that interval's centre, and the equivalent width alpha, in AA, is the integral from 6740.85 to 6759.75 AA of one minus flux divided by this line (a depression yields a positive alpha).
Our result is 4.4 AA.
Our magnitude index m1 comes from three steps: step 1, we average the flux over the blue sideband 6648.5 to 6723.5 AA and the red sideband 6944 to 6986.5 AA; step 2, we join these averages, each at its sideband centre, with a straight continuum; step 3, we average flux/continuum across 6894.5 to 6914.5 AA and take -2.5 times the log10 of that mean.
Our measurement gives 0.211 mag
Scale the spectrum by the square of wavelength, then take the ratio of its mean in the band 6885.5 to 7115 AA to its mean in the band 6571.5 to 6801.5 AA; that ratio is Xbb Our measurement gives 1.5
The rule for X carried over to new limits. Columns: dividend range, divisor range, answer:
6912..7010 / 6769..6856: 1.85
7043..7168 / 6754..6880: 1.13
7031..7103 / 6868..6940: 0.58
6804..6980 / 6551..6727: 1.42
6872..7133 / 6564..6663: 1.33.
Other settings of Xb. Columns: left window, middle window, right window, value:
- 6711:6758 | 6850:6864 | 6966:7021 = 0.04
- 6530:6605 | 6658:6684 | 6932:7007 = 0.11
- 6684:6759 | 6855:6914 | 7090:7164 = 0.12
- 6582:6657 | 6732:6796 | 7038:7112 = 0.11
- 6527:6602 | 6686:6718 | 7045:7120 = 0.08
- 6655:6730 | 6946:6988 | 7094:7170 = -0.23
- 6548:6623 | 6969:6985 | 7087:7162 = 0.20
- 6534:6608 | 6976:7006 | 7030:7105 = 0.14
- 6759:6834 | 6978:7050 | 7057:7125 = 0.23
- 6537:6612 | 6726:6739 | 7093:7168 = 0.04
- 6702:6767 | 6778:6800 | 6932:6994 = 0.14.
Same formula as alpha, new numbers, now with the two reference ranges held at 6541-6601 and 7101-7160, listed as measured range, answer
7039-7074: 4.0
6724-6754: 0.9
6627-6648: 0.1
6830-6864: 2.4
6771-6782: 0.9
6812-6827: 0.9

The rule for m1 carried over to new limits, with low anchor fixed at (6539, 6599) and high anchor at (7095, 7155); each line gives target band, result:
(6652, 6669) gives -0.06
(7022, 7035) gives 0.17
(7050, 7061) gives 0.17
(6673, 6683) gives 0.05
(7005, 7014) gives 0.15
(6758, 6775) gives 0.09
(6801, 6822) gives 0.08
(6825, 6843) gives 0.09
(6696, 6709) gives 0.07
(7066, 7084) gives 0.20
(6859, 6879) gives 0.12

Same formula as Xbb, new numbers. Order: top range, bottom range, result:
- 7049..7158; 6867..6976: 0.69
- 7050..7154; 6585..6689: 1.28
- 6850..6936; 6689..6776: 1.85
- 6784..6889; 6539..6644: 1.05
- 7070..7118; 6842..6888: 1.53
